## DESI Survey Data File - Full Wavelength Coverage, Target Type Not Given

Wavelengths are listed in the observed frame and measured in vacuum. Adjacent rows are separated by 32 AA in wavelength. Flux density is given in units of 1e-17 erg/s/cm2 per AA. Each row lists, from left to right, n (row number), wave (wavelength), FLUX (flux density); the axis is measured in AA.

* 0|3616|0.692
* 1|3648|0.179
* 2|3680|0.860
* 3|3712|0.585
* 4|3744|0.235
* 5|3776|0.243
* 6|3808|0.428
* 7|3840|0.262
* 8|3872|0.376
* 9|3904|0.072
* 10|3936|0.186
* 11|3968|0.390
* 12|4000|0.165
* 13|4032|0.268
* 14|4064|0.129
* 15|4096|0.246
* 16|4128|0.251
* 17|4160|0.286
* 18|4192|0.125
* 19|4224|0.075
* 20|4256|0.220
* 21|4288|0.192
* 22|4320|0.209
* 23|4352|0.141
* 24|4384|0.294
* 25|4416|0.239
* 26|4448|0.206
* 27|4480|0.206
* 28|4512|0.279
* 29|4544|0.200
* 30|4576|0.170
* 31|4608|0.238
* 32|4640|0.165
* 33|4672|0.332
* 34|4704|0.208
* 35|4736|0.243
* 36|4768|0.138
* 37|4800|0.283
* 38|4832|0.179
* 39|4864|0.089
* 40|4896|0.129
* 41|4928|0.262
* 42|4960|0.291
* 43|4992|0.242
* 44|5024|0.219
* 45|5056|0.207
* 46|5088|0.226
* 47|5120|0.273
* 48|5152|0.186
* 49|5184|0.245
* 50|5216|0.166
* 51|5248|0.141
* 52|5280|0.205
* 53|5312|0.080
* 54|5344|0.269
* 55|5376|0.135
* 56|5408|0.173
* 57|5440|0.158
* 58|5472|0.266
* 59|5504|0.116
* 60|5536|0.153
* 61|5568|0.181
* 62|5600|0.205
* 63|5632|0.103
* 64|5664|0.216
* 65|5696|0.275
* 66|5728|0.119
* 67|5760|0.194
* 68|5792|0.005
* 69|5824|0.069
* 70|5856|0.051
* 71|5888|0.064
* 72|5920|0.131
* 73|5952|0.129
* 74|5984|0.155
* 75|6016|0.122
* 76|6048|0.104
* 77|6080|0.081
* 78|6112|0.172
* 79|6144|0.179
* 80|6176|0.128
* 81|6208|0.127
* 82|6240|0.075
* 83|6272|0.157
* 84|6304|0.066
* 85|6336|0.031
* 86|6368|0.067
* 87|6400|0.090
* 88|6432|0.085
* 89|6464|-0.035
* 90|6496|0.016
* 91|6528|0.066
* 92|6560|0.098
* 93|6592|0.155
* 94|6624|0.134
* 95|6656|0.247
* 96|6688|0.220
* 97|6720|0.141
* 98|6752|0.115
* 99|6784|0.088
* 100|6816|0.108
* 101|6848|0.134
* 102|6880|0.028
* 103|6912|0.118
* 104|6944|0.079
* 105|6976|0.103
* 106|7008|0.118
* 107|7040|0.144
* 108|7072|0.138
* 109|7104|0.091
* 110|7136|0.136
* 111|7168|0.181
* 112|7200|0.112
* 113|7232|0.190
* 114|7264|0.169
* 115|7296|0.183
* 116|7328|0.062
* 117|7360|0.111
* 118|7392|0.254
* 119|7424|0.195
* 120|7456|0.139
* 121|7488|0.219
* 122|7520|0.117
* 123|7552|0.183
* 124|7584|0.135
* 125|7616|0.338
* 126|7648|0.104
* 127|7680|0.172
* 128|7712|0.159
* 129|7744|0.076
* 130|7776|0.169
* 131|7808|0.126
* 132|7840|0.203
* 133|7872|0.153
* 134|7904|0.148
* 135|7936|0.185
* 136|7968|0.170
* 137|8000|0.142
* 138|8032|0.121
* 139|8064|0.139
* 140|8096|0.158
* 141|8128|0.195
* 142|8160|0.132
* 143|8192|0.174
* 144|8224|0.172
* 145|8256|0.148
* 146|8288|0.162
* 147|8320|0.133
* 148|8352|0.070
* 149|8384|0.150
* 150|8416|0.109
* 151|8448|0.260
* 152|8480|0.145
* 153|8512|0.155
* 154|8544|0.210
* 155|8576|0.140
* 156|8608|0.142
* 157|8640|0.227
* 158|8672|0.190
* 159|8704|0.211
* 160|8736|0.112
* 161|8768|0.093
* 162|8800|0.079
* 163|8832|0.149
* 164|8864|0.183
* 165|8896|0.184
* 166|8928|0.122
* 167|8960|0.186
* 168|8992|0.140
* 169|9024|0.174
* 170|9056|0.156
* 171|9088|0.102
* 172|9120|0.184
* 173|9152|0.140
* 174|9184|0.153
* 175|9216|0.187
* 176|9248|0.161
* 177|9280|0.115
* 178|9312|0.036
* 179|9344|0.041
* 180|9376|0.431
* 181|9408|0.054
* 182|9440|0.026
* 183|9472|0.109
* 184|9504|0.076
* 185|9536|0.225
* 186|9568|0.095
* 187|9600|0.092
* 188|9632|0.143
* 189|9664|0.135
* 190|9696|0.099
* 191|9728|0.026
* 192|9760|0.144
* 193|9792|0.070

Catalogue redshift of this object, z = 0.789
